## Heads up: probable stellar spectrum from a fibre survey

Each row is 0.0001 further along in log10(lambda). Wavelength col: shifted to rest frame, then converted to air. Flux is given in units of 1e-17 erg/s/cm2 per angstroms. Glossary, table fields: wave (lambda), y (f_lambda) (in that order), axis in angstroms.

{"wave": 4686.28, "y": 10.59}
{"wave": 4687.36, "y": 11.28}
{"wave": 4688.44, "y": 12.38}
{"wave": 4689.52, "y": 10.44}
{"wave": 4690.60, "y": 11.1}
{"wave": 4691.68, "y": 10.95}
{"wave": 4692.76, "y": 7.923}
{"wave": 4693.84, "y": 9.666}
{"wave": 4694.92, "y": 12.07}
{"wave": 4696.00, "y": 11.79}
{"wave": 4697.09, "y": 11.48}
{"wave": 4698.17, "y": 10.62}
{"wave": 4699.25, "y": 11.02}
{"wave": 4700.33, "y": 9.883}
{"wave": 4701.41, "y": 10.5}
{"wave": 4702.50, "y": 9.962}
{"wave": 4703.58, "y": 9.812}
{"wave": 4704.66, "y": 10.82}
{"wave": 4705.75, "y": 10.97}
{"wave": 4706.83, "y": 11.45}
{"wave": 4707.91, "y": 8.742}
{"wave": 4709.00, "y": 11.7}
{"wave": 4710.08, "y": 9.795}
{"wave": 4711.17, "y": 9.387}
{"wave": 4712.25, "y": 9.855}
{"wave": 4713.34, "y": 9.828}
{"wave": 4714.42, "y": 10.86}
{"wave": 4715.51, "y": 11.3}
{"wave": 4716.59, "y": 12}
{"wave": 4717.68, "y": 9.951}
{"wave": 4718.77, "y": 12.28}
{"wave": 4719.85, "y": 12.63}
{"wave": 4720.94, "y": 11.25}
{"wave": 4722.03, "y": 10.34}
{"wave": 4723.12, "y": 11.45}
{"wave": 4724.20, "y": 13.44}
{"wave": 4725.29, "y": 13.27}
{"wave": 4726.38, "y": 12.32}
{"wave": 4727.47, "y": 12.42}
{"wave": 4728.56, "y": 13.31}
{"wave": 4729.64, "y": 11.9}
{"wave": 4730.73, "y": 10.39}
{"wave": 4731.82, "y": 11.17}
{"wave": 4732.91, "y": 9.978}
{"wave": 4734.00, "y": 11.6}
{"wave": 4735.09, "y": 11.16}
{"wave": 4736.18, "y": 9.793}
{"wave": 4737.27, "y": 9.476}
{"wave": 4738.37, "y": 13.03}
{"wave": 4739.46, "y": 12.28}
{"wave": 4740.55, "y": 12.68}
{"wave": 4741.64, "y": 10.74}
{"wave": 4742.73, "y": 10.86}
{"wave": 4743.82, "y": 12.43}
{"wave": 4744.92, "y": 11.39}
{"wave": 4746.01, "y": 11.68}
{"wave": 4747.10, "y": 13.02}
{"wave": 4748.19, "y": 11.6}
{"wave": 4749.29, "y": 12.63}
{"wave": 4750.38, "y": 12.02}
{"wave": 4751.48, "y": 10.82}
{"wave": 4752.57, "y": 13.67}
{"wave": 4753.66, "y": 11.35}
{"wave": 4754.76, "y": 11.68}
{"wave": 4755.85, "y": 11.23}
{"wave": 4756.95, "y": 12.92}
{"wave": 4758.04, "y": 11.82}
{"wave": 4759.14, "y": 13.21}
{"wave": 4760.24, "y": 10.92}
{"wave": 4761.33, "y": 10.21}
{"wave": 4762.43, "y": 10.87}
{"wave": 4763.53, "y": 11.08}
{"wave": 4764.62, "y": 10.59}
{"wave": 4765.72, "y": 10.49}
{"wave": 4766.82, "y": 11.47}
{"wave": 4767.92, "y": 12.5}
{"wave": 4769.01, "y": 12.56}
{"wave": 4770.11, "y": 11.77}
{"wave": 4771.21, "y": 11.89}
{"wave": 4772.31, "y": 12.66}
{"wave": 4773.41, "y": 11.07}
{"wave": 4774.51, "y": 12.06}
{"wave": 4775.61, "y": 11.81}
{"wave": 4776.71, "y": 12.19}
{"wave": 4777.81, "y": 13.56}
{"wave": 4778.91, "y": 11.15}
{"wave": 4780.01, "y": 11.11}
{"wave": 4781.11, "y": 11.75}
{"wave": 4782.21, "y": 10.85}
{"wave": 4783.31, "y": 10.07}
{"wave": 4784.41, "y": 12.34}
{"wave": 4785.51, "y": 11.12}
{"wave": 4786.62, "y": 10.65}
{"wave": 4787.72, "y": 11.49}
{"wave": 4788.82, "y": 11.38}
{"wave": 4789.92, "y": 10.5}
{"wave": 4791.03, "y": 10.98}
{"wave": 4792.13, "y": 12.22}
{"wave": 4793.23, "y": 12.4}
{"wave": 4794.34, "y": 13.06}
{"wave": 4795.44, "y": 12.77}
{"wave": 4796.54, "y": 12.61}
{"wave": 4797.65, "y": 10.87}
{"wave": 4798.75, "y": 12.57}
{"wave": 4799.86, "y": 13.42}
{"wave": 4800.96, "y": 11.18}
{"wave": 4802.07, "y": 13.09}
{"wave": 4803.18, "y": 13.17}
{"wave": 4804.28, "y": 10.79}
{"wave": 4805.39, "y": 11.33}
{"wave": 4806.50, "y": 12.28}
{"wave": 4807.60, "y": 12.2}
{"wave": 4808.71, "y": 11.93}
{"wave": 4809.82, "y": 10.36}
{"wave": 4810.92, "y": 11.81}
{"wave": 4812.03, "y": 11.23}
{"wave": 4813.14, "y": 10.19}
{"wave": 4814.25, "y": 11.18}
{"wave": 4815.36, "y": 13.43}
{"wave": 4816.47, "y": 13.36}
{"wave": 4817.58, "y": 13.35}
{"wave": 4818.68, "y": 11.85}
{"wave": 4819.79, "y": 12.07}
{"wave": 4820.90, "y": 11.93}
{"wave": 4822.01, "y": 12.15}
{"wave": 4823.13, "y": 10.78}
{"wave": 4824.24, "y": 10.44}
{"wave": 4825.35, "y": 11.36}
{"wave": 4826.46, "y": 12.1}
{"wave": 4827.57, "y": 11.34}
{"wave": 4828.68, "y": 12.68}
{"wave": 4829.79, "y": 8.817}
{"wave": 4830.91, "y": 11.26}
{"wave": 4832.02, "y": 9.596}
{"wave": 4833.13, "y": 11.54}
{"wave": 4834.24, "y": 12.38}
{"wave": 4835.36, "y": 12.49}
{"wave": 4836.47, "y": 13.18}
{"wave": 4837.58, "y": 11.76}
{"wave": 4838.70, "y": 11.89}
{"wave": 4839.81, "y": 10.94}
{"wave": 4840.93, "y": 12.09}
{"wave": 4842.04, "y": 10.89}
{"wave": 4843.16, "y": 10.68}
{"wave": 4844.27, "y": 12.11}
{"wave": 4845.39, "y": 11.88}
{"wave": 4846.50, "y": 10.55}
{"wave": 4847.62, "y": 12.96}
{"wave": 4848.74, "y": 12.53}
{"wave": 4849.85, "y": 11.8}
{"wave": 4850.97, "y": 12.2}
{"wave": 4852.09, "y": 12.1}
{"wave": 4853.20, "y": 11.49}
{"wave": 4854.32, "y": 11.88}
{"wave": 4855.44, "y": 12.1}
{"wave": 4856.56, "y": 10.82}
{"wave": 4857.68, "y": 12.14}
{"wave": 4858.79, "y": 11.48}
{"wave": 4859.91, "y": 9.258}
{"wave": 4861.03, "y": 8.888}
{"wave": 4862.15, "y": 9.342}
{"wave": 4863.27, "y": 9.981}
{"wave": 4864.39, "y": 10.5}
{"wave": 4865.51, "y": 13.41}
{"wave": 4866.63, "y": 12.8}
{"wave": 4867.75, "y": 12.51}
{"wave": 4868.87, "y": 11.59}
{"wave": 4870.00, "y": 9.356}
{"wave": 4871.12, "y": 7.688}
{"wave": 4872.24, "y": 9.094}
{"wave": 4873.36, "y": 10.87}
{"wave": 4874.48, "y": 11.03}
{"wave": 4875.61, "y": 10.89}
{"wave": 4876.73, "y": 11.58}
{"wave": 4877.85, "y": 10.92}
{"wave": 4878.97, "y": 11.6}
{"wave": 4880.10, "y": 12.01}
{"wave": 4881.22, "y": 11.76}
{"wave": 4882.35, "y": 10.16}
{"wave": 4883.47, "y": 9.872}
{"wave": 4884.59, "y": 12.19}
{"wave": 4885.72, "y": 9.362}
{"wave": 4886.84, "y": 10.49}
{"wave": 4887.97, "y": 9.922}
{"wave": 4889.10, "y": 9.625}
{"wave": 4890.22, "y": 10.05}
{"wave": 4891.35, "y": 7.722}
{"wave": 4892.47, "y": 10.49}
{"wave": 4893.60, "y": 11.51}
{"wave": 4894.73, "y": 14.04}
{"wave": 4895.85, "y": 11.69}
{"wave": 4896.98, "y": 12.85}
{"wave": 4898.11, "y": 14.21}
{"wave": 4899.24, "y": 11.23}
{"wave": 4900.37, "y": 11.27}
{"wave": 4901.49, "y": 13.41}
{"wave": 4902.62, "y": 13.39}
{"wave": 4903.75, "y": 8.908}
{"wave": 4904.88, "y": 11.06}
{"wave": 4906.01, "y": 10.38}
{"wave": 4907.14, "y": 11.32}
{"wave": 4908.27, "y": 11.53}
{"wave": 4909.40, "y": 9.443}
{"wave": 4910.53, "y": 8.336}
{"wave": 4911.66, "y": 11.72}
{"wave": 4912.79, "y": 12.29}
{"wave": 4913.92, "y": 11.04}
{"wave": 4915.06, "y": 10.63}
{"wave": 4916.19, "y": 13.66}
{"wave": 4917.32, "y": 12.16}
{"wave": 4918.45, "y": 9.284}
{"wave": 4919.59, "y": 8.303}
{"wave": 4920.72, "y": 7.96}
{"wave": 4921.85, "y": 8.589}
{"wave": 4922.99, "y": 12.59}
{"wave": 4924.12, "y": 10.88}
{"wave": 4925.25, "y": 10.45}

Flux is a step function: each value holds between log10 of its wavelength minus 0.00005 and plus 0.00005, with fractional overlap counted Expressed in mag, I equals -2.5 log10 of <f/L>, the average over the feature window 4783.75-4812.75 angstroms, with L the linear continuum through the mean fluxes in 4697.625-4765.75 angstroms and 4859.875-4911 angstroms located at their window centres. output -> -0.07 mag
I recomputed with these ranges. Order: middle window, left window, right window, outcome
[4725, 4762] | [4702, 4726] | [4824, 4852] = -0.06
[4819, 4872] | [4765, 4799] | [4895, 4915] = 0.02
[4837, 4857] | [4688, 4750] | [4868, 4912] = -0.07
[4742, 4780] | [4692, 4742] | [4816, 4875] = -0.06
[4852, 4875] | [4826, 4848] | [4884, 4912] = 0.05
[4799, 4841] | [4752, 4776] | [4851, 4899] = -0.04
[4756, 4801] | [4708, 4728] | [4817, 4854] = -0.02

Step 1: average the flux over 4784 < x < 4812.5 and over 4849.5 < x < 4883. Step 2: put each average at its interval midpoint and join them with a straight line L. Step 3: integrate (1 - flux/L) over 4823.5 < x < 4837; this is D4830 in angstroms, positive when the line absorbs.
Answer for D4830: 0.0 angstroms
